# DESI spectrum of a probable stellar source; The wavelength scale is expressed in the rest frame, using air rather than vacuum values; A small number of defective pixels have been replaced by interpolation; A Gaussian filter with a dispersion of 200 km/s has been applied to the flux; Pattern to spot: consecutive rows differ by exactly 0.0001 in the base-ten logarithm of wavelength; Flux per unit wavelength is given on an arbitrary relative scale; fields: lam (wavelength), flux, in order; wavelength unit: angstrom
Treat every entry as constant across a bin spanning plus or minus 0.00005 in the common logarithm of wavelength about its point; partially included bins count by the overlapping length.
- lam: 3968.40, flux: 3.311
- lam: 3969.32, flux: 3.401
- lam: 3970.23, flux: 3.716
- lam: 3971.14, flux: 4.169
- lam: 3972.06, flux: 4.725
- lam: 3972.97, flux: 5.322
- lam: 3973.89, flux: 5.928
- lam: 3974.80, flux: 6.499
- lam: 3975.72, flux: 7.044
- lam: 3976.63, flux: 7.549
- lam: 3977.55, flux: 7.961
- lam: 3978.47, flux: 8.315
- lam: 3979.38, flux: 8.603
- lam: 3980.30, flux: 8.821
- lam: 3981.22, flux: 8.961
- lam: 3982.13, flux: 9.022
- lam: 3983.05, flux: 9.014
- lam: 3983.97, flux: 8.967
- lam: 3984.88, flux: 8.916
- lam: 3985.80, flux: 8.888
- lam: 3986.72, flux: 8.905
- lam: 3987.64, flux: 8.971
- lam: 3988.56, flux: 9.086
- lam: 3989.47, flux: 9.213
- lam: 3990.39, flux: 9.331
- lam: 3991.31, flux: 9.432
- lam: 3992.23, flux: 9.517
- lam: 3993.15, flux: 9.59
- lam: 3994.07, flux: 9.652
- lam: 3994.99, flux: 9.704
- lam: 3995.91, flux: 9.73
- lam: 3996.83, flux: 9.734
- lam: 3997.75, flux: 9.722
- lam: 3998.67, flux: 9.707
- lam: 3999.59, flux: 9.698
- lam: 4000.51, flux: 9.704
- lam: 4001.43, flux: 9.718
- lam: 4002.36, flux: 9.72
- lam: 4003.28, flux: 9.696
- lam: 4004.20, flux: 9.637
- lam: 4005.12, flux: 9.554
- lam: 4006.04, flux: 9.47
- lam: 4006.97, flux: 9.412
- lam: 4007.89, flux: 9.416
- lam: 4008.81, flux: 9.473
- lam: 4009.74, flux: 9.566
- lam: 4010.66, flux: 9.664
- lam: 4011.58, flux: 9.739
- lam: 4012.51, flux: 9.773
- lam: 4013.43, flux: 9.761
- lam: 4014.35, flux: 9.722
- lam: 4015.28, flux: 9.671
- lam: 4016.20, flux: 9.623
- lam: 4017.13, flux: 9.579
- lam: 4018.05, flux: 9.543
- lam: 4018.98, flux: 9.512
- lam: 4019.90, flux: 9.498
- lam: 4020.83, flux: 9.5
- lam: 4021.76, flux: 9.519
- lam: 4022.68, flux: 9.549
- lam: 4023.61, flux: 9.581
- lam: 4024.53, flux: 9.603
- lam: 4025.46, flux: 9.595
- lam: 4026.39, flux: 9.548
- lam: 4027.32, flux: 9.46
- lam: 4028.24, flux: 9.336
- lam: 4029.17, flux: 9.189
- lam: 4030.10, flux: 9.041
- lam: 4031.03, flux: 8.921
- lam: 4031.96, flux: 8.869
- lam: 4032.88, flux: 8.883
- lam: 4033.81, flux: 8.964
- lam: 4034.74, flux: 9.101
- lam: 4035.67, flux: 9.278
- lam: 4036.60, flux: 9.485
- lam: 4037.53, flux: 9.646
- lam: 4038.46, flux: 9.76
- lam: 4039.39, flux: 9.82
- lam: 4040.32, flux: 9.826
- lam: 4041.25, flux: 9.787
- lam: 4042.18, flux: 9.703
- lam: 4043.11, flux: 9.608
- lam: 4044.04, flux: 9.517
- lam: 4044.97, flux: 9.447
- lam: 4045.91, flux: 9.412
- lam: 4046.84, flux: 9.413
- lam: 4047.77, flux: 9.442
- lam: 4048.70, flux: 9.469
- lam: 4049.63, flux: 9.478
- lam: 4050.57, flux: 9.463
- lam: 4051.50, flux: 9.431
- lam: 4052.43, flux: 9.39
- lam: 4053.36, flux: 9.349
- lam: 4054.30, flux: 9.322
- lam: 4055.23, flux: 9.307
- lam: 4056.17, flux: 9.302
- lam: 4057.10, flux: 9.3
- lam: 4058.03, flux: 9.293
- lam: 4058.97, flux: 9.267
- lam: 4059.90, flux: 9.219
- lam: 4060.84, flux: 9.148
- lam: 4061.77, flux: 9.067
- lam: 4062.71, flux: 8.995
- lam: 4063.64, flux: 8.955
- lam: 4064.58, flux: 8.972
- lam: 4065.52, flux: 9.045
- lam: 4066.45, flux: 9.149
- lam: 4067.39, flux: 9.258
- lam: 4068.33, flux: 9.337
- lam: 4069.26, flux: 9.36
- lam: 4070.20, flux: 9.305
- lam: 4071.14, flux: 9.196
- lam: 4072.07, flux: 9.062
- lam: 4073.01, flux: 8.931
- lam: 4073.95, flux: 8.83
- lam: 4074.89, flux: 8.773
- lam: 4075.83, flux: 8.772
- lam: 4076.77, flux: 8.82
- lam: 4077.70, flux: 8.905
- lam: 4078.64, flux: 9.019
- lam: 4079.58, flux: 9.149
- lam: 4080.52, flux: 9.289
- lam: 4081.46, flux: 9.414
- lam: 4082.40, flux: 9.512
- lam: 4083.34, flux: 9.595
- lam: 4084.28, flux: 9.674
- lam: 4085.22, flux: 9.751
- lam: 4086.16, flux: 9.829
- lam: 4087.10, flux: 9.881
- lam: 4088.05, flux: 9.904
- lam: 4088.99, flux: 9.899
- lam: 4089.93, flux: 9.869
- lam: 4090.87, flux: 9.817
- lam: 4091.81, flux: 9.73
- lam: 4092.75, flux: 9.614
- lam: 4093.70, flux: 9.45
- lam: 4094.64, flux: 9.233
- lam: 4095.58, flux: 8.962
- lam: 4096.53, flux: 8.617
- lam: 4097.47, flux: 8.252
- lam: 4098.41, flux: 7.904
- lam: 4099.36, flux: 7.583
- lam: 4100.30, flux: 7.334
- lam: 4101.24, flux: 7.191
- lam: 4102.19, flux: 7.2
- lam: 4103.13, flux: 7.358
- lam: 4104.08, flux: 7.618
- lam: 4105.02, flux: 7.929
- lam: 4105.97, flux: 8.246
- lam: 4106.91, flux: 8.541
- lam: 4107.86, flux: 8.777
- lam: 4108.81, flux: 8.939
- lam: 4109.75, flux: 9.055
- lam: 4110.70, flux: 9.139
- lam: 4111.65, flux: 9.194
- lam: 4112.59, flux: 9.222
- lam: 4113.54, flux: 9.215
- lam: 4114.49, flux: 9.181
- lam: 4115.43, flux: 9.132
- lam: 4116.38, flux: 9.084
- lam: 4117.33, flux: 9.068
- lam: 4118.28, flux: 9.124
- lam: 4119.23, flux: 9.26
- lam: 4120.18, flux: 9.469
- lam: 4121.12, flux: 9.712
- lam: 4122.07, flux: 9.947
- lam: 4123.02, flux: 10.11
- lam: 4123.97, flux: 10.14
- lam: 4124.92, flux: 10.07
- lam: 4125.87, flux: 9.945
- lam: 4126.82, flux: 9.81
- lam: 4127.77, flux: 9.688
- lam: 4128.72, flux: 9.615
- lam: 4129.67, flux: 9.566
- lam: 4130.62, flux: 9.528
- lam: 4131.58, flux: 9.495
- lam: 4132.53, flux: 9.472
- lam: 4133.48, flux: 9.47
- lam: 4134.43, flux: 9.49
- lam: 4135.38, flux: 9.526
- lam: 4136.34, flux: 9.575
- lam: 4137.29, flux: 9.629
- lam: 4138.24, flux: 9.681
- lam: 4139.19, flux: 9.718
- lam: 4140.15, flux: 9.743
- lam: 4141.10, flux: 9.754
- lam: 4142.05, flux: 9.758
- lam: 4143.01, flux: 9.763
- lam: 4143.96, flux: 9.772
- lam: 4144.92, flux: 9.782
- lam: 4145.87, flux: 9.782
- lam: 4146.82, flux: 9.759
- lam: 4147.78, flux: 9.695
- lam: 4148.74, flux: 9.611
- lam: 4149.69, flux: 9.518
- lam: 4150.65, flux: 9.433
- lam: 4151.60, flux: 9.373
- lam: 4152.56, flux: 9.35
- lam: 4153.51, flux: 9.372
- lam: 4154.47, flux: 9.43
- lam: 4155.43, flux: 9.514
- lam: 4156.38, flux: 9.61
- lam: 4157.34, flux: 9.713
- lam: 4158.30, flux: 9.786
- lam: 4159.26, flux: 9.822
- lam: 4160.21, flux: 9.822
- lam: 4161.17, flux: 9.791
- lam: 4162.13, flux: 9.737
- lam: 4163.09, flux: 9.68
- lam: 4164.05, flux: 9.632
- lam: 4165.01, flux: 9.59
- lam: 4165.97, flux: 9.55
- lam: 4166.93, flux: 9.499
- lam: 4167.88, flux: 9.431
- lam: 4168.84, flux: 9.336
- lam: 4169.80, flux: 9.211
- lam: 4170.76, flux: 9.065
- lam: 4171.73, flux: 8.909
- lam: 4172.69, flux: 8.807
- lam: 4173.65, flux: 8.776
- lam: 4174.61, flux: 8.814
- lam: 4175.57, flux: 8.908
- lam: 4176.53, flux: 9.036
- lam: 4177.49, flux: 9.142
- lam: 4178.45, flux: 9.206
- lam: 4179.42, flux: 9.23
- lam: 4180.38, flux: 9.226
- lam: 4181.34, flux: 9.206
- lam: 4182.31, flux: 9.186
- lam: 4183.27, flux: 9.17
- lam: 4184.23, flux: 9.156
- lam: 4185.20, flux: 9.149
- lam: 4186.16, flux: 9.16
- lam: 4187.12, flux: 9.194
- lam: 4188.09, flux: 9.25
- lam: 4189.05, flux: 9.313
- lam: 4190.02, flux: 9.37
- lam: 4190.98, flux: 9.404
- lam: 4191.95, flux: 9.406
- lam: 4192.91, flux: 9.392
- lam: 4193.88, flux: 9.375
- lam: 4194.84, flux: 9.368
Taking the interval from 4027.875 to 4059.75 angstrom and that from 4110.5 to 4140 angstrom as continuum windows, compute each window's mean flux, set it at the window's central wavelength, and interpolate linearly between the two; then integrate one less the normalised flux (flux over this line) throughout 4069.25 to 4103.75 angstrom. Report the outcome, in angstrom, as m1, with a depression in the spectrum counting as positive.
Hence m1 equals 1.7 angstrom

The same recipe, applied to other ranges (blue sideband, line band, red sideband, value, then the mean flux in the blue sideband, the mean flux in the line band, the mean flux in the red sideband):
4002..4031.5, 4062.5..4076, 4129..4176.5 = 0.64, 9.53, 9.07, 9.51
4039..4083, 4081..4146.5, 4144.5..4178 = 0.75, 9.27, 9.25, 9.44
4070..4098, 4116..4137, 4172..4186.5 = -0.91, 9.3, 9.6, 9.08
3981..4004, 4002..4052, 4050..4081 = -1.16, 9.39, 9.49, 9.15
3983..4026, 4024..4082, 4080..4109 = -0.72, 9.51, 9.27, 8.86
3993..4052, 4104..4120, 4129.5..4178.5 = 1.00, 9.52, 8.91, 9.49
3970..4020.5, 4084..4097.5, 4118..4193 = -0.45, 8.86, 9.53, 9.48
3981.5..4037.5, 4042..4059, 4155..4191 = -0.02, 9.43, 9.41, 9.33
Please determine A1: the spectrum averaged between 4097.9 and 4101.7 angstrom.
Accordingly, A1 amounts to 7.52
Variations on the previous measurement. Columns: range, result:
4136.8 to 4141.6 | 9.72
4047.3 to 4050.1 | 9.47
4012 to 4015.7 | 9.72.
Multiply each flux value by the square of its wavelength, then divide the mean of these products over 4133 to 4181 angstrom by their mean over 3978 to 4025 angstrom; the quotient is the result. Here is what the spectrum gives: 1.08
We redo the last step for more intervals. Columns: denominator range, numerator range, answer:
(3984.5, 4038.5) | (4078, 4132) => 1.01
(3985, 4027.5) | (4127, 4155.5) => 1.08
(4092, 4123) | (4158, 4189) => 1.10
